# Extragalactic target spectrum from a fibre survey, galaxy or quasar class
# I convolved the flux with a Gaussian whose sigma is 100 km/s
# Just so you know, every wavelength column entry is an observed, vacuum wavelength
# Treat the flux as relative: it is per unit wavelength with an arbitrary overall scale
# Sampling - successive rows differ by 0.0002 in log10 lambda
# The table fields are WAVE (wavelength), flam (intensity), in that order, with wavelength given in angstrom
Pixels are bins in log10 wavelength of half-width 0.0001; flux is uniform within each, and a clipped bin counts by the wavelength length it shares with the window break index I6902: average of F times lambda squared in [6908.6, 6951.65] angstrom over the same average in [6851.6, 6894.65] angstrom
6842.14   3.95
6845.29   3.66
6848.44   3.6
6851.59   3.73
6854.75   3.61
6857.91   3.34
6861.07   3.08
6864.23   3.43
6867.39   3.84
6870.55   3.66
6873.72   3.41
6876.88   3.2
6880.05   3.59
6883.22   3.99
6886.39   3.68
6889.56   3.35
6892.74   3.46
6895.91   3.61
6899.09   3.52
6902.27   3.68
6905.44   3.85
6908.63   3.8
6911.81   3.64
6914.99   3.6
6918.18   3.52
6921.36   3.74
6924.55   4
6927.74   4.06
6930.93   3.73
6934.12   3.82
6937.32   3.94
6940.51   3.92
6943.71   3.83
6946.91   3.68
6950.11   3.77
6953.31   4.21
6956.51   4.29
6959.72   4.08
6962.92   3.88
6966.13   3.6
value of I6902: 1.1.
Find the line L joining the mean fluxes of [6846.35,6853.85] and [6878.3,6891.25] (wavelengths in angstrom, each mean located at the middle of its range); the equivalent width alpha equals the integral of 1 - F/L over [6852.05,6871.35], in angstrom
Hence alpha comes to 0.8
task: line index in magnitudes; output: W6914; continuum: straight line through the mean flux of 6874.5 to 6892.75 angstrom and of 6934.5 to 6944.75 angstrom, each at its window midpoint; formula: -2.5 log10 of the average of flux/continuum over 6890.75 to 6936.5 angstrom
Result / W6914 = 0.004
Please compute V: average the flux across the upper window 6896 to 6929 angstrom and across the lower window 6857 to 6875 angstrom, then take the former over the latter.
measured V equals 1.08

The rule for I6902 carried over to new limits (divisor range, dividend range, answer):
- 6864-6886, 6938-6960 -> 1.12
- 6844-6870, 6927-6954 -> 1.12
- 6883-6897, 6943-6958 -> 1.13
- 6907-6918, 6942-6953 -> 1.05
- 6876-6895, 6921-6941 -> 1.11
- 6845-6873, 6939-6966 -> 1.14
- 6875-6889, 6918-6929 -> 1.09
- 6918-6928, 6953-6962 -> 1.09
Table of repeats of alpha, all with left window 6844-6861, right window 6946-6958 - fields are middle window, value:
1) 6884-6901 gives 0.8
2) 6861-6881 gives 0.8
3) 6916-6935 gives 0.4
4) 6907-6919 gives 0.5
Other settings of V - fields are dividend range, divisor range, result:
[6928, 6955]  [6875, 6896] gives 1.09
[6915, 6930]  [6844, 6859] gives 1.06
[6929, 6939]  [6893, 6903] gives 1.07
